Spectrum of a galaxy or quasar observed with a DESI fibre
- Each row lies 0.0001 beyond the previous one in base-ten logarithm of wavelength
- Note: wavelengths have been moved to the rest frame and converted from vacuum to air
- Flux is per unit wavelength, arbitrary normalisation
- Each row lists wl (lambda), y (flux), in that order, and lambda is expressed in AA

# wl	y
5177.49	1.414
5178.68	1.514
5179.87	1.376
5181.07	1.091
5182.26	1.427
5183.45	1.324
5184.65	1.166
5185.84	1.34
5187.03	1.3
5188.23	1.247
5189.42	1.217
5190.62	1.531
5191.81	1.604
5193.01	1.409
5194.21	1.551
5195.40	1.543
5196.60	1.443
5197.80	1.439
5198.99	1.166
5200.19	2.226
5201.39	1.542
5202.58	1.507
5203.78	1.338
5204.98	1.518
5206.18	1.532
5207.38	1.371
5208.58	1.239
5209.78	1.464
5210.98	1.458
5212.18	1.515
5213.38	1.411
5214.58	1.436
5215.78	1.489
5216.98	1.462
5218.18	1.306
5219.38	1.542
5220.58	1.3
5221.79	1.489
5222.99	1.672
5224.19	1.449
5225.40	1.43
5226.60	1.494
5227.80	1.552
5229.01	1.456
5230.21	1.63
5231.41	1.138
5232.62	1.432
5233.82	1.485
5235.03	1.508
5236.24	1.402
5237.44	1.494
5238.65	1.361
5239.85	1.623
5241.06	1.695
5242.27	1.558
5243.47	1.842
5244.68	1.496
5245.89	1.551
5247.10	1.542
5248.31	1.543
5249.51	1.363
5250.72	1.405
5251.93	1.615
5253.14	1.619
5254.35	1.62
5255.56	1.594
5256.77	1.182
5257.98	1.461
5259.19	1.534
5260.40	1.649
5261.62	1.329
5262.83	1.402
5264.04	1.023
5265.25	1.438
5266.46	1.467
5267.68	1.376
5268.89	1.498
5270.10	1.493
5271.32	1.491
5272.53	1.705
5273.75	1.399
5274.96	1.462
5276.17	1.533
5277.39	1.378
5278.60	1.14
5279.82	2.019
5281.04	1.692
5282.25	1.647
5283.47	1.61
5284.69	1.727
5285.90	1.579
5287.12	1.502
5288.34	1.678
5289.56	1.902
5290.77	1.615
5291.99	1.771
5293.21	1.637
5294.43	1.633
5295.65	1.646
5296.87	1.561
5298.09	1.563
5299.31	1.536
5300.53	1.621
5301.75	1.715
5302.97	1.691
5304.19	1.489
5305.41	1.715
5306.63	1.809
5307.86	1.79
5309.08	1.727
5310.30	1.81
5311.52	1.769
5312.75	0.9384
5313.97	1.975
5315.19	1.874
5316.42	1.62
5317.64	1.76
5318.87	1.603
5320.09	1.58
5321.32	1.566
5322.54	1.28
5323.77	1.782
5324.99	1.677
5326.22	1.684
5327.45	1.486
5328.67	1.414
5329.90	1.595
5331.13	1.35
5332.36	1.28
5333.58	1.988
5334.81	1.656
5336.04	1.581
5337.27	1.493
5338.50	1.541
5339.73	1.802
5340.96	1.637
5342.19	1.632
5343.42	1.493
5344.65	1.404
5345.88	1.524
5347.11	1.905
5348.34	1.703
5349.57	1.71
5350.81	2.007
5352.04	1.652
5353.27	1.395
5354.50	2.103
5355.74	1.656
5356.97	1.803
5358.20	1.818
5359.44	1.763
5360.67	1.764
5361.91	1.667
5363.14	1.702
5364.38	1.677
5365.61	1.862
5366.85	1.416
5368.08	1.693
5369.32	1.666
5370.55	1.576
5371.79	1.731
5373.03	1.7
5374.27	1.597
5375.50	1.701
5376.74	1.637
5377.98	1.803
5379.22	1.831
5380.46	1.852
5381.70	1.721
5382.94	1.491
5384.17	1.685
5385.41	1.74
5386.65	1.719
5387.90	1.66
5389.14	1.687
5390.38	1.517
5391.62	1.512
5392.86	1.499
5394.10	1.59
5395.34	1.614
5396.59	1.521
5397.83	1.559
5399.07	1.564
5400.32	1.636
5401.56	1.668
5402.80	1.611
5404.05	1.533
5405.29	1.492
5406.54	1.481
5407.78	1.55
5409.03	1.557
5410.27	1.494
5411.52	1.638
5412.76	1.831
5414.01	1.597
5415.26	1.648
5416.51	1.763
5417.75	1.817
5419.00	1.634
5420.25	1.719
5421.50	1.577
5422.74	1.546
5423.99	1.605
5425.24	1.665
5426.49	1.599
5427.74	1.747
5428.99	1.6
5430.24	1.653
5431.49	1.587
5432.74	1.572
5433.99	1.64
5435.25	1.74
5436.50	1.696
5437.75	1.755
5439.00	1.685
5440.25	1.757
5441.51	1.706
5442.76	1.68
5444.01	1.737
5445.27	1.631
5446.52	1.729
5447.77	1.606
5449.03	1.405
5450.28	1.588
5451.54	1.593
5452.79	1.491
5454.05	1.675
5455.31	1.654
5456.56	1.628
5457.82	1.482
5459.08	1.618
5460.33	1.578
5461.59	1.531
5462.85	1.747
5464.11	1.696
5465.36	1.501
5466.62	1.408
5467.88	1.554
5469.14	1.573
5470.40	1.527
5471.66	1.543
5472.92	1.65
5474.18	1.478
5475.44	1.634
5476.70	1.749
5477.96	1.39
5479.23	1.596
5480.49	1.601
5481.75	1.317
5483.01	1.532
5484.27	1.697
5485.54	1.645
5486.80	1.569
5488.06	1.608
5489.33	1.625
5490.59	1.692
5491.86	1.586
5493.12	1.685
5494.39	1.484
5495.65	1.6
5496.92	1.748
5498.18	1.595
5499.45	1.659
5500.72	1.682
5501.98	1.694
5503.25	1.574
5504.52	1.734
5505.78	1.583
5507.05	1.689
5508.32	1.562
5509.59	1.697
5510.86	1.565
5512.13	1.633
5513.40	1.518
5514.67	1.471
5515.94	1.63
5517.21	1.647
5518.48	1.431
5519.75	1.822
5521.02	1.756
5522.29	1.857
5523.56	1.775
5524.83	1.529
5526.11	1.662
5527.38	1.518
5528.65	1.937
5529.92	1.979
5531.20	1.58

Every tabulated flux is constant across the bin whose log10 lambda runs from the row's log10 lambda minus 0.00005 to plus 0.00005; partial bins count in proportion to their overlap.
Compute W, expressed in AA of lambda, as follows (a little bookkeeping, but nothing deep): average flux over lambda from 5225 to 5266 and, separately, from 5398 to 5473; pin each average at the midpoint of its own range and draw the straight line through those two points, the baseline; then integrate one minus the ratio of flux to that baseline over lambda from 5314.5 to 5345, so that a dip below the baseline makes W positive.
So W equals -1.0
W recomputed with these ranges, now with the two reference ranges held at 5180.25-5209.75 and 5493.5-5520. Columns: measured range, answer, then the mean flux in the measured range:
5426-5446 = -1.3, 1.67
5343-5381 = -4.4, 1.7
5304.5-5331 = -2.4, 1.63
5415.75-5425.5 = -0.6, 1.67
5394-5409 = -0.2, 1.57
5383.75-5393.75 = -0.5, 1.62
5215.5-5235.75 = -0.3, 1.46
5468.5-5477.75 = 0.1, 1.58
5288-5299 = -1.3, 1.66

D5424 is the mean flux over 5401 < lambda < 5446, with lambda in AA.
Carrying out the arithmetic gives 1.65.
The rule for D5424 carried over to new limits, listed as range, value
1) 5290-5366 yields 1.65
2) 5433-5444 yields 1.7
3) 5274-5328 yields 1.63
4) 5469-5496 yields 1.58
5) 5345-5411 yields 1.66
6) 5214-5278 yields 1.48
